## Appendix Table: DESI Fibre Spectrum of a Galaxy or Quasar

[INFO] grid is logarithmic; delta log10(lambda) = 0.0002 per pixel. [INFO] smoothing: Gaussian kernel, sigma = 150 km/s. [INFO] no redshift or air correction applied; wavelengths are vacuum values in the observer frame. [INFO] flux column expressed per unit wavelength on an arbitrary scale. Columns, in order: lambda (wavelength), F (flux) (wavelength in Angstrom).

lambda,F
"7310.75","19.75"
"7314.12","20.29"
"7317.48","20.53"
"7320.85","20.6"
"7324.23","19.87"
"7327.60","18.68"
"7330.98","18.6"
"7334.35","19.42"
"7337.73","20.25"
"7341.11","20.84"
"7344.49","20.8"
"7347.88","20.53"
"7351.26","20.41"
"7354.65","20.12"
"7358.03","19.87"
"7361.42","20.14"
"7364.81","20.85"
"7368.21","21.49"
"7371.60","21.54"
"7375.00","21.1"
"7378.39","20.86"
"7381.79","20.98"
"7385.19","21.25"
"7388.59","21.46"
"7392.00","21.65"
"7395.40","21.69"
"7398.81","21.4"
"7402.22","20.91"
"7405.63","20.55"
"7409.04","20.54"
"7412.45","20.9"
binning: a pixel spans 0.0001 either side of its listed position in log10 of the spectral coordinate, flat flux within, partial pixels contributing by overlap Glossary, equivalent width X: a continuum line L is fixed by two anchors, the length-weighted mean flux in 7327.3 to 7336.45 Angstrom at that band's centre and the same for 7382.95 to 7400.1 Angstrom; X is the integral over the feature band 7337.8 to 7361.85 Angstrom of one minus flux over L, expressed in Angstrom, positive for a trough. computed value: -0.8 Angstrom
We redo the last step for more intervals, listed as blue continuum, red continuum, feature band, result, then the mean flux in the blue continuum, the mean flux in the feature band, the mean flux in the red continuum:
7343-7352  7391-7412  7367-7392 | -0.4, 20.6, 21.3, 21.1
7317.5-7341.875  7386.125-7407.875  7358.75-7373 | -0.2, 19.8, 20.9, 21.3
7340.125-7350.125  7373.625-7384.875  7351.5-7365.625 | 0.4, 20.7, 20.2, 21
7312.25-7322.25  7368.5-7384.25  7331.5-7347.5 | 0.4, 20.5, 20.2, 21.2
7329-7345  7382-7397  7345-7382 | 0.0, 19.9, 20.7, 21.5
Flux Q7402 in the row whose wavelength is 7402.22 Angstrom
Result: 20.91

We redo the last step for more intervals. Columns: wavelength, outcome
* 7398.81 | 21.4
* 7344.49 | 20.8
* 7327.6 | 18.68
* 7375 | 21.1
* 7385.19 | 21.25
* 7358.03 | 19.87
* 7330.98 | 18.6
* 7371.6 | 21.54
